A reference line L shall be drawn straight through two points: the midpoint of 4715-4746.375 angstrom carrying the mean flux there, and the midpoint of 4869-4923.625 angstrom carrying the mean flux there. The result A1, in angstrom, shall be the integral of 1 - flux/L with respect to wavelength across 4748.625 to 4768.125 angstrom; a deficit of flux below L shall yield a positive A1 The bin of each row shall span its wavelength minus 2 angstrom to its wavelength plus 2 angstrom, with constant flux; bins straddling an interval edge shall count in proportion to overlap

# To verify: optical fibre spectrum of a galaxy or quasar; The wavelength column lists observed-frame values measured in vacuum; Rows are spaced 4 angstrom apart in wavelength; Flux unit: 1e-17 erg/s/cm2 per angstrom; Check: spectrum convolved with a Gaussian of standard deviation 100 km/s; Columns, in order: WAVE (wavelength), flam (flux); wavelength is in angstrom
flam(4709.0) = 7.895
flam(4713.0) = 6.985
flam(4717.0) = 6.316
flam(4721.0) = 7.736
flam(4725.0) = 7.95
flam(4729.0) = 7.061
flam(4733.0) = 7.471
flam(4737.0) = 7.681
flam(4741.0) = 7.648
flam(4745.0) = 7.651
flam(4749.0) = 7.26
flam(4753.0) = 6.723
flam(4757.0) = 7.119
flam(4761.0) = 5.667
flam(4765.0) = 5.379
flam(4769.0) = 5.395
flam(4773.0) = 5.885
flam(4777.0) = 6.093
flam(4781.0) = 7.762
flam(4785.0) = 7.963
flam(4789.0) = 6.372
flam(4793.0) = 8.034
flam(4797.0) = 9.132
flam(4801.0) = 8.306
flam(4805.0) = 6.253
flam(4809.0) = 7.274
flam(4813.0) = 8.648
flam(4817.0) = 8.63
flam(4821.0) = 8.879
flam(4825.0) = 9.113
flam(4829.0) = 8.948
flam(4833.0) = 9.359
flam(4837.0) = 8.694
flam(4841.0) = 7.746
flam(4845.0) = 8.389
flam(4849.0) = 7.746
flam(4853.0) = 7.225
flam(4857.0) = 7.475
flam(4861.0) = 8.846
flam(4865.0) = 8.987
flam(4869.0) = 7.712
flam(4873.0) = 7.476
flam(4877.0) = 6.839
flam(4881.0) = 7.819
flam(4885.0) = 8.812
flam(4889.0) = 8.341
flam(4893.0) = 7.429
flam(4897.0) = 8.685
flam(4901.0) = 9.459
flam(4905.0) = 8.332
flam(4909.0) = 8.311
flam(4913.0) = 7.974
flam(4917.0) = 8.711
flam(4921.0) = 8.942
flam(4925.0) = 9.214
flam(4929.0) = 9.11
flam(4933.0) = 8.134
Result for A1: 3.3 angstrom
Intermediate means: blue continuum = 7.44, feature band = 6.3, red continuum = 8.23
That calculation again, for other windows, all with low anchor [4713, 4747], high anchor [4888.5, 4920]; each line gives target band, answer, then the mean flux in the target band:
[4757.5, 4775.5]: 4.5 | 5.72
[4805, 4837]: -2.4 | 8.54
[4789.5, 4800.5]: -0.6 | 8.24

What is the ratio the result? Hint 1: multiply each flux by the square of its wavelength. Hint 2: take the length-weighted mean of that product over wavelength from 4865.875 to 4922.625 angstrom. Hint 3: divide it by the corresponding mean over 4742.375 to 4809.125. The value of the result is 1.24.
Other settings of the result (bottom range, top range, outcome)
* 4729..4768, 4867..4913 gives 1.24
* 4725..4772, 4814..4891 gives 1.26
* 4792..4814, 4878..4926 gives 1.11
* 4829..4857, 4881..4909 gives 1.05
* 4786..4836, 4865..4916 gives 1.02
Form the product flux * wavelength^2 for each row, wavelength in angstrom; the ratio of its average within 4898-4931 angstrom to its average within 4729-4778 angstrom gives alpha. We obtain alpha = 1.40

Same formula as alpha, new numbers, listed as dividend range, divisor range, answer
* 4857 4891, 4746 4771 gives 1.34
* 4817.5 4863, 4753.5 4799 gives 1.27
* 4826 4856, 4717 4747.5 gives 1.16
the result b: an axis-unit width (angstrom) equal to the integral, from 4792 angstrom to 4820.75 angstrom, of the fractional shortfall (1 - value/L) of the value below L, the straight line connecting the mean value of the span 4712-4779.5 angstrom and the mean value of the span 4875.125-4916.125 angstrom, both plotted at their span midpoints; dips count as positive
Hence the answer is -2.7 angstrom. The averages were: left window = 6.83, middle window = 8.09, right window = 8.22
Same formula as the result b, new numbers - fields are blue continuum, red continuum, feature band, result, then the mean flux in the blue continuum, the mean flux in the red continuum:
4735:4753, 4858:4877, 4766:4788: 3.1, 7.47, 8.07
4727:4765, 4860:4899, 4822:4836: -2.6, 7.05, 8.08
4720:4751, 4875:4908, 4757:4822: 4.9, 7.55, 8.22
